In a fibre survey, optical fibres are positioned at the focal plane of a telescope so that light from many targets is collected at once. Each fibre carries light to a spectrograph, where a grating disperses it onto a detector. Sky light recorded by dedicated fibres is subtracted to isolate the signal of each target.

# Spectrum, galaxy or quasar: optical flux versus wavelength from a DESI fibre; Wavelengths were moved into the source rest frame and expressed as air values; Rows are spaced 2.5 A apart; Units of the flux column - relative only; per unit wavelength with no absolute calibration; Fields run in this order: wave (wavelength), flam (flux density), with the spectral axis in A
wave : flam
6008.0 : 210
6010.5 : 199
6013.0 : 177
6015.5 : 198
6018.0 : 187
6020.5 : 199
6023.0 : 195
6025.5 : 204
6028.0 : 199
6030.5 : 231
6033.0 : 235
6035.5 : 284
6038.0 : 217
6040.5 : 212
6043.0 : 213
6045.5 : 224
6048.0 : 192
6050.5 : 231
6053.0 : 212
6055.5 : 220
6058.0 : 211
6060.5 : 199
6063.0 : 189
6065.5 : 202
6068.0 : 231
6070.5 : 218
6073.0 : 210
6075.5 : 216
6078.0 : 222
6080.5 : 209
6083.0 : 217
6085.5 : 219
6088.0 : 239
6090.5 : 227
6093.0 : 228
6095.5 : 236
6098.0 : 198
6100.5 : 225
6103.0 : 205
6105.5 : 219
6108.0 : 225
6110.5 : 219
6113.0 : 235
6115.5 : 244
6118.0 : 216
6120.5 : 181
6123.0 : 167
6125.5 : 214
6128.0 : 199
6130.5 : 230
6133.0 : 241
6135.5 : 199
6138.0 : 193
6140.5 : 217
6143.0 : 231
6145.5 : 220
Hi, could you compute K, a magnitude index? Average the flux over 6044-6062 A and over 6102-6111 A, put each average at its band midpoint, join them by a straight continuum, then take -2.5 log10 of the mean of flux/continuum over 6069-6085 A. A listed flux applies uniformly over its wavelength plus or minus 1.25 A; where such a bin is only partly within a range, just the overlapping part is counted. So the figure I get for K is -0.006 mag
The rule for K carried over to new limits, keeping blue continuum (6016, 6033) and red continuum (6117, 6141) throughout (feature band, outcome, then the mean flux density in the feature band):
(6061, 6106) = -0.061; 217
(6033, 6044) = -0.137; 232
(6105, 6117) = -0.118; 229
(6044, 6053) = -0.053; 215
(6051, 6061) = -0.042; 213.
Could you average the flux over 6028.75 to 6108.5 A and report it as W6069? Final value 219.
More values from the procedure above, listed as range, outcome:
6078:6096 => 224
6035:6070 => 216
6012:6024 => 191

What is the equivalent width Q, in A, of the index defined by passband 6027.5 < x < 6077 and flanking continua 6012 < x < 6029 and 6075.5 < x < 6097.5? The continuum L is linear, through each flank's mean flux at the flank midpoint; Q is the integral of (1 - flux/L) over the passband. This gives -2.3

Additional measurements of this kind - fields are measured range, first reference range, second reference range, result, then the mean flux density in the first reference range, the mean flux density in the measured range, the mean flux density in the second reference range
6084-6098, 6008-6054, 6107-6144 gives -0.90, 212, 227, 214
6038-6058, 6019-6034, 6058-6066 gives -1.17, 210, 215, 198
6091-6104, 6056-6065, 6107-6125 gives -0.65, 202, 219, 212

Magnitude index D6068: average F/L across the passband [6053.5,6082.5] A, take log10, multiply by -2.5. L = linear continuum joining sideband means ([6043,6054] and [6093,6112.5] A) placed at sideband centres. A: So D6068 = 0.02 mag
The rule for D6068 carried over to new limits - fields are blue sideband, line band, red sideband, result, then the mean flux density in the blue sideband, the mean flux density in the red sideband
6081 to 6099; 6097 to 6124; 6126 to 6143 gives 0.03 mag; 223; 215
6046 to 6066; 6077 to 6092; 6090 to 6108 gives -0.03 mag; 208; 220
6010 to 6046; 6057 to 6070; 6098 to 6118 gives 0.05 mag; 212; 222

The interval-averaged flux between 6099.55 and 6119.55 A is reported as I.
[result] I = 223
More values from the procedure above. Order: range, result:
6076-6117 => 223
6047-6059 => 214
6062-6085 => 213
